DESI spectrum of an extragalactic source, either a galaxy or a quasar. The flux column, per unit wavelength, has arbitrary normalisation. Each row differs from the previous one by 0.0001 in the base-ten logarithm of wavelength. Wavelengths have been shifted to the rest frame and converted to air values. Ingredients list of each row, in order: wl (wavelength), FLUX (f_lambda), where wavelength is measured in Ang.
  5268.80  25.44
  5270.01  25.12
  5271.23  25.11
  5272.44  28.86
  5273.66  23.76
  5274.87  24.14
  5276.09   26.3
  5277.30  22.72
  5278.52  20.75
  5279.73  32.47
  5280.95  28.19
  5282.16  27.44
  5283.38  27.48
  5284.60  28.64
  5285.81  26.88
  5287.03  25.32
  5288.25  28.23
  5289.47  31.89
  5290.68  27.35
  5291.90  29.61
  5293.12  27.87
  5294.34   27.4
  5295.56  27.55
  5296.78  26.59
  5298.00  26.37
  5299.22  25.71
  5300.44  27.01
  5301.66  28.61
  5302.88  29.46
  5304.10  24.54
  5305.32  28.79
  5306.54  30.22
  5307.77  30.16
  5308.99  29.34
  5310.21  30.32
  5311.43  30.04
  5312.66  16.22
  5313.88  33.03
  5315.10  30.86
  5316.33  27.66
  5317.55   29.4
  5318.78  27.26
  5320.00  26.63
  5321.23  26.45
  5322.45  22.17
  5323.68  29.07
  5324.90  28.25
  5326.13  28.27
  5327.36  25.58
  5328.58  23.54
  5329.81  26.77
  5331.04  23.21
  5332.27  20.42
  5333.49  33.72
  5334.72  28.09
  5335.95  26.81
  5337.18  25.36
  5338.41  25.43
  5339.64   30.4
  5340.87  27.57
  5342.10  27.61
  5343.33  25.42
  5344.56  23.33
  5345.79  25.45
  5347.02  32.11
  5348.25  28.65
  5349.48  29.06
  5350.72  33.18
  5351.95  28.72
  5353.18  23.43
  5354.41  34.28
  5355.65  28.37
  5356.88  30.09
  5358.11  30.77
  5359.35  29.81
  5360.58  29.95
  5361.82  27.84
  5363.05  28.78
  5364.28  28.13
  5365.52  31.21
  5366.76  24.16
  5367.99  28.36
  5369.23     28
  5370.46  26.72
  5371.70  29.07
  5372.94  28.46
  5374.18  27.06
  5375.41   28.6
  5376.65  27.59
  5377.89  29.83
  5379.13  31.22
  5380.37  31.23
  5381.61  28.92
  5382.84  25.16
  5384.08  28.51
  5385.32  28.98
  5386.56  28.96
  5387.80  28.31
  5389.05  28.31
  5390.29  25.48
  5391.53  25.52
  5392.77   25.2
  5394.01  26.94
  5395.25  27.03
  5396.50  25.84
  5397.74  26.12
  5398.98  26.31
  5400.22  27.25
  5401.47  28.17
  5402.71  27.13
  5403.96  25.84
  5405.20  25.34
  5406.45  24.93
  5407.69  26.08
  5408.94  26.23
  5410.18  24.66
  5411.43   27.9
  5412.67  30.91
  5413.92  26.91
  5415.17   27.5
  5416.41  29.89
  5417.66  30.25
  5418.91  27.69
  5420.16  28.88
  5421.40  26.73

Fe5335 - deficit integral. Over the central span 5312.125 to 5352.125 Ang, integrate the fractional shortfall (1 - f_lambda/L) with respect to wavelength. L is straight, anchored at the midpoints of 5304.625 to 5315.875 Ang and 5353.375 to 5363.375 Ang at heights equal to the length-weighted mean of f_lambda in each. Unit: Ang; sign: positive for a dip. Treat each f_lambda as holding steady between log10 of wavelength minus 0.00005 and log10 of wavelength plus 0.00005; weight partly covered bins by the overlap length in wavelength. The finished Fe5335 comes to 2.8 Ang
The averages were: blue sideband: 28.7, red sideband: 29.7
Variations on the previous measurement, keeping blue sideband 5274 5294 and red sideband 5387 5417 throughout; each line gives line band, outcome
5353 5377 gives -1.51 Ang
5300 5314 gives -0.46 Ang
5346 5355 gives -0.91 Ang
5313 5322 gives -0.39 Ang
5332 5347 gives 0.01 Ang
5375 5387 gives -0.90 Ang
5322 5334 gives 0.42 Ang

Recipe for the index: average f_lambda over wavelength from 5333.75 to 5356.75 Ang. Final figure 28.1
